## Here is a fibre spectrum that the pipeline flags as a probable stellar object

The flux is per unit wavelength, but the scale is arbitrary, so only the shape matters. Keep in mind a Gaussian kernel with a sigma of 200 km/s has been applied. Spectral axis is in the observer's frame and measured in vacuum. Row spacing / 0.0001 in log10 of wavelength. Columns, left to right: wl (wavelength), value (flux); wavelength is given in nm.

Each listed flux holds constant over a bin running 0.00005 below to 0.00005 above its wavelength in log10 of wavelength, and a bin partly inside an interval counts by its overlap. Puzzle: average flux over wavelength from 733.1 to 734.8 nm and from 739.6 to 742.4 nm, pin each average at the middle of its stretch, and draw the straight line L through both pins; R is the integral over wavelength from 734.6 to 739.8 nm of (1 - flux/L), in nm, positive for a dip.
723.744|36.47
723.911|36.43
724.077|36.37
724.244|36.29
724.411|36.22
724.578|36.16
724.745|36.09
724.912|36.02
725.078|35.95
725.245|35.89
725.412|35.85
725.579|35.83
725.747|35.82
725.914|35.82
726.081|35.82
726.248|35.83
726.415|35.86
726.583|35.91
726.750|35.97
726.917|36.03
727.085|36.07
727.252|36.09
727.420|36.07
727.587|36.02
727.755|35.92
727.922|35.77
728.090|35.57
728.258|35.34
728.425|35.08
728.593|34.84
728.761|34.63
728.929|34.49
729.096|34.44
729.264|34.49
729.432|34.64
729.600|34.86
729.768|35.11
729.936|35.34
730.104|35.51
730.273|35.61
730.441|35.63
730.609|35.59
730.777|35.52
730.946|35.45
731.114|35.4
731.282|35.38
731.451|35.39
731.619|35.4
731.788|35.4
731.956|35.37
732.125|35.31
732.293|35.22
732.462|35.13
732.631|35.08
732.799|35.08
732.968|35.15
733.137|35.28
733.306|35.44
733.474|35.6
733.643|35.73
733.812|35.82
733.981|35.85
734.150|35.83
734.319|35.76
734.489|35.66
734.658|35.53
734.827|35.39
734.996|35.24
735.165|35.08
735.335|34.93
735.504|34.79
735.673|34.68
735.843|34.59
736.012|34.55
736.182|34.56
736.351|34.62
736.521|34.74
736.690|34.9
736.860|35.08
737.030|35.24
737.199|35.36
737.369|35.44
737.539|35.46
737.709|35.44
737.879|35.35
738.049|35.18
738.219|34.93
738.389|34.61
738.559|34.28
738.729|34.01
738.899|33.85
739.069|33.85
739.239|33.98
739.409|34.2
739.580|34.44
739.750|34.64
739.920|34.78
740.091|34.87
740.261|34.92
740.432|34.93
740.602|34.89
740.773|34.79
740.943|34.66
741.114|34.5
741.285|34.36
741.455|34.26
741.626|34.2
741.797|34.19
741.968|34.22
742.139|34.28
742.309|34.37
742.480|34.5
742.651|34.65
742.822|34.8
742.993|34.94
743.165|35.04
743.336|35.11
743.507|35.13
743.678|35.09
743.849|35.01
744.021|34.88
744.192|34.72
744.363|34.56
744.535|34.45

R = 0.05 nm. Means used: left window 35.7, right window 34.6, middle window 34.8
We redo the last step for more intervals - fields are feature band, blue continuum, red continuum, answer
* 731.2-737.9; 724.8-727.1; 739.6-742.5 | -0.02 nm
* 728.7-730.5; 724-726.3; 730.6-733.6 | 0.03 nm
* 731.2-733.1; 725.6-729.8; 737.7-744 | 0.00 nm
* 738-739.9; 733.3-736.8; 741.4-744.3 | 0.03 nm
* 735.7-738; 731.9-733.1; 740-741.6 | -0.01 nm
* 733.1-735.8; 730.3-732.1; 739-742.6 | -0.02 nm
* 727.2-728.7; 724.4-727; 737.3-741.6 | 0.01 nm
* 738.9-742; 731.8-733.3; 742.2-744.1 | 0.04 nm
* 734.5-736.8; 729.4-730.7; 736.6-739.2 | 0.00 nm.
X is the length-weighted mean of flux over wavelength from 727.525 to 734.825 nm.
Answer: 35.3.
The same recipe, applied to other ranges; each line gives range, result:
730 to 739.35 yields 35.1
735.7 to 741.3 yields 34.7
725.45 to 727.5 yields 35.9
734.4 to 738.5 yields 35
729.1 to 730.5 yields 35.1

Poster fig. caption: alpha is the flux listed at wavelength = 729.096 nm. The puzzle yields 34.44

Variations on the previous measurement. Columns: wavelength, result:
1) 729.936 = 35.34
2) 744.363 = 34.56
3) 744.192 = 34.72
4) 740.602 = 34.89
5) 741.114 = 34.5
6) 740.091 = 34.87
